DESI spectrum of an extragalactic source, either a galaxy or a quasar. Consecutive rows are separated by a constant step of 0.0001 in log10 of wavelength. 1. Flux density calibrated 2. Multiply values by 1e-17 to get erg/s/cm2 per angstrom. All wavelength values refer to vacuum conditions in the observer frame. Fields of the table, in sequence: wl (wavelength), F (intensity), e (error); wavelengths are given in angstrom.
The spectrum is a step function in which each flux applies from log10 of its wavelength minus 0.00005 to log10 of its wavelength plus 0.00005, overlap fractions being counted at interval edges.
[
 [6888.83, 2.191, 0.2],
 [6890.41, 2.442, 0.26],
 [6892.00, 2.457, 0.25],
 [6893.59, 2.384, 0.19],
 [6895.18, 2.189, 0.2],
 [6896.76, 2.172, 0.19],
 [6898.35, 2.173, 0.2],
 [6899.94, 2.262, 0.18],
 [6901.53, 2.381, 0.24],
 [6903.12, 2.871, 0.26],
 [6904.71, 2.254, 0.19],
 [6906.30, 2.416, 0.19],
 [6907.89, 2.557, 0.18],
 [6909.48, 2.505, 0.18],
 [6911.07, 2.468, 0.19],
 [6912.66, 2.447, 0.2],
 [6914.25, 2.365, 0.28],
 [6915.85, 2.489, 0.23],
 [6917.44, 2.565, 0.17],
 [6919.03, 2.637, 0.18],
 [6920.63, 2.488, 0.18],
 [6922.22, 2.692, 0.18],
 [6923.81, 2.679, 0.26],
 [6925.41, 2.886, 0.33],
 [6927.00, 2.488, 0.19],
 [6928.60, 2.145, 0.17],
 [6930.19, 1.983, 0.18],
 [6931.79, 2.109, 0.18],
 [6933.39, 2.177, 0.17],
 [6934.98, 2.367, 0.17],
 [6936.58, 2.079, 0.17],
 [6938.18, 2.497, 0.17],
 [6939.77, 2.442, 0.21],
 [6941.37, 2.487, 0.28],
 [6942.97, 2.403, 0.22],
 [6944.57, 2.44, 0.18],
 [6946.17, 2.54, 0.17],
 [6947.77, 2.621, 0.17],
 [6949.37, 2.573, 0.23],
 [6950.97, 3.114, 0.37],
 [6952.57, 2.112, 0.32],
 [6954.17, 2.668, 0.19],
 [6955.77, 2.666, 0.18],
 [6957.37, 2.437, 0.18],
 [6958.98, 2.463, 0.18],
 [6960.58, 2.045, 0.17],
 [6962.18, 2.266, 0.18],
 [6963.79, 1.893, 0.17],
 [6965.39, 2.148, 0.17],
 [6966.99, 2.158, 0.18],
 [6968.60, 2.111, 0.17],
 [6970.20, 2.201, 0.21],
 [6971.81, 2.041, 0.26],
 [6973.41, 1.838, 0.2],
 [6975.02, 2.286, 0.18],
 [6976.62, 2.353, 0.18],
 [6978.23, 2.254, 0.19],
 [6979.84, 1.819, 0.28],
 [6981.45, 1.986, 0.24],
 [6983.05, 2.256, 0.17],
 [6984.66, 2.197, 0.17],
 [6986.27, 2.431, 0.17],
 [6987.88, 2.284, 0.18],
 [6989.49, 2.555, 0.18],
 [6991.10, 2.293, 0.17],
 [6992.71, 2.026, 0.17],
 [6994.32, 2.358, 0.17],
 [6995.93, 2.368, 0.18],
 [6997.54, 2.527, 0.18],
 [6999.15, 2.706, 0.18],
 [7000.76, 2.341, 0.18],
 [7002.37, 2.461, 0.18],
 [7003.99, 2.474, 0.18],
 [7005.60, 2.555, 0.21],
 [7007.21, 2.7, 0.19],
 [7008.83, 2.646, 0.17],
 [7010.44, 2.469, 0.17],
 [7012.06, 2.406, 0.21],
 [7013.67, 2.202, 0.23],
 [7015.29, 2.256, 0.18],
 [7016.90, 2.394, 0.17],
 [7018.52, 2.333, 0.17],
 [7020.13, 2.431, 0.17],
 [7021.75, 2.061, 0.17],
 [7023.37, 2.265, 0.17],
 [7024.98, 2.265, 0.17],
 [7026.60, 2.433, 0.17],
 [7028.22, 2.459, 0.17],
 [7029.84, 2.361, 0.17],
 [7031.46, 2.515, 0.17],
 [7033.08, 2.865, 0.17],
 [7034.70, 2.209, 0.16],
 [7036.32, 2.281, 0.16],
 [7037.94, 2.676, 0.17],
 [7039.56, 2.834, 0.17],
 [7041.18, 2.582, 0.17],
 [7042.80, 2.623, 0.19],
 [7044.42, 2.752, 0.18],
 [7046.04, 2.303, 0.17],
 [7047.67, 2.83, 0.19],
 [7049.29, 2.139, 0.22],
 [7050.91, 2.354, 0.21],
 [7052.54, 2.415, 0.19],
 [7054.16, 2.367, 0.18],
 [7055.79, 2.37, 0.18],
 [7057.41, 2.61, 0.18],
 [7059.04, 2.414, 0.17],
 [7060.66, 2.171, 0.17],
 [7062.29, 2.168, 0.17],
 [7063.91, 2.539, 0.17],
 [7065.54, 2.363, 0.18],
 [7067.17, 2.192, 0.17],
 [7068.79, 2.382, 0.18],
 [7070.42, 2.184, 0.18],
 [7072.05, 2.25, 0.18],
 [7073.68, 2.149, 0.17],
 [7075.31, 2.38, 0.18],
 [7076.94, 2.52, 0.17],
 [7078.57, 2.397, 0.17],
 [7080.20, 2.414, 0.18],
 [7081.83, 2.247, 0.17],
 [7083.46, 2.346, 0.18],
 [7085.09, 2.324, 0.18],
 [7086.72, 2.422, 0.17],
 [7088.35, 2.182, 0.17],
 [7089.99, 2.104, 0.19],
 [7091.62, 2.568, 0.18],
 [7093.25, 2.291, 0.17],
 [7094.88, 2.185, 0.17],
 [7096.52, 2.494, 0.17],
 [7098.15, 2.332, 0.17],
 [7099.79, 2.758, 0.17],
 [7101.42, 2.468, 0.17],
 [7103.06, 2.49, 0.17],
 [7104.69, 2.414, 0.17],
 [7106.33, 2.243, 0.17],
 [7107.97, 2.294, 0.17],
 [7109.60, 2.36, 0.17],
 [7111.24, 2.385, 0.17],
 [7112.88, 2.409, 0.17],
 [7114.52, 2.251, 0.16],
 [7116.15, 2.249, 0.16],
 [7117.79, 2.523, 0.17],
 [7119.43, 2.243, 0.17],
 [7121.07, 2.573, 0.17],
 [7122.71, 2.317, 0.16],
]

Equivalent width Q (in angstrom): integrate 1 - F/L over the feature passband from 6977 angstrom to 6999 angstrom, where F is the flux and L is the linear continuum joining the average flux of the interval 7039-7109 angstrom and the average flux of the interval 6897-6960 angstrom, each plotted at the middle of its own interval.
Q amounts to 1.4 angstrom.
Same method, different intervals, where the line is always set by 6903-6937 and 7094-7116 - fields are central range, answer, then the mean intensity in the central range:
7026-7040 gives -0.6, 2.51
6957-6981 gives 2.7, 2.15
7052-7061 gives 0.0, 2.4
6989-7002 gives 0.1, 2.4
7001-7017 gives -0.3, 2.45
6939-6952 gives -0.8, 2.57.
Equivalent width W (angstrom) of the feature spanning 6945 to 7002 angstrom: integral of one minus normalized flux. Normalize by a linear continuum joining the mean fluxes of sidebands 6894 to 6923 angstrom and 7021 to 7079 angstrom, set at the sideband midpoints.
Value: 2.61 angstrom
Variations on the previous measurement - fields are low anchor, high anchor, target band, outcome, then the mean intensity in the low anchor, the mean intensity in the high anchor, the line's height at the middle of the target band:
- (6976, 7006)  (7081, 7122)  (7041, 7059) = -1.0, 2.33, 2.37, 2.35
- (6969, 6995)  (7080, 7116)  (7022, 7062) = -3.0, 2.2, 2.36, 2.28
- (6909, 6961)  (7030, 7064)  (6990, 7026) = 1.2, 2.46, 2.47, 2.47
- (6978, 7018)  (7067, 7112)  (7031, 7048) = -1.6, 2.36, 2.35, 2.36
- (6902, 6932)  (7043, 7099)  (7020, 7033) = 0.1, 2.48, 2.36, 2.4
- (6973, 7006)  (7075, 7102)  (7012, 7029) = 0.1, 2.31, 2.38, 2.33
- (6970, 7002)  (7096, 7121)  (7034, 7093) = -1.1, 2.26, 2.4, 2.35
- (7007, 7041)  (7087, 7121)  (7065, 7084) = 0.6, 2.43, 2.37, 2.39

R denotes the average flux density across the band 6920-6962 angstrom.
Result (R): 2.44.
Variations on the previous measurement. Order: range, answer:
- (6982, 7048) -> 2.43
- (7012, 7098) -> 2.38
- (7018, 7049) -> 2.47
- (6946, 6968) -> 2.4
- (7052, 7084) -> 2.34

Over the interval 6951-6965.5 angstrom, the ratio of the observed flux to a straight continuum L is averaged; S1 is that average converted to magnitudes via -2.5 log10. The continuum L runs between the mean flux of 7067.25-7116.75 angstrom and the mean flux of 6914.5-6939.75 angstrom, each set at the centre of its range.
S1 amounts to 0.03 mag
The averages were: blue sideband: 2.42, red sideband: 2.35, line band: 2.35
